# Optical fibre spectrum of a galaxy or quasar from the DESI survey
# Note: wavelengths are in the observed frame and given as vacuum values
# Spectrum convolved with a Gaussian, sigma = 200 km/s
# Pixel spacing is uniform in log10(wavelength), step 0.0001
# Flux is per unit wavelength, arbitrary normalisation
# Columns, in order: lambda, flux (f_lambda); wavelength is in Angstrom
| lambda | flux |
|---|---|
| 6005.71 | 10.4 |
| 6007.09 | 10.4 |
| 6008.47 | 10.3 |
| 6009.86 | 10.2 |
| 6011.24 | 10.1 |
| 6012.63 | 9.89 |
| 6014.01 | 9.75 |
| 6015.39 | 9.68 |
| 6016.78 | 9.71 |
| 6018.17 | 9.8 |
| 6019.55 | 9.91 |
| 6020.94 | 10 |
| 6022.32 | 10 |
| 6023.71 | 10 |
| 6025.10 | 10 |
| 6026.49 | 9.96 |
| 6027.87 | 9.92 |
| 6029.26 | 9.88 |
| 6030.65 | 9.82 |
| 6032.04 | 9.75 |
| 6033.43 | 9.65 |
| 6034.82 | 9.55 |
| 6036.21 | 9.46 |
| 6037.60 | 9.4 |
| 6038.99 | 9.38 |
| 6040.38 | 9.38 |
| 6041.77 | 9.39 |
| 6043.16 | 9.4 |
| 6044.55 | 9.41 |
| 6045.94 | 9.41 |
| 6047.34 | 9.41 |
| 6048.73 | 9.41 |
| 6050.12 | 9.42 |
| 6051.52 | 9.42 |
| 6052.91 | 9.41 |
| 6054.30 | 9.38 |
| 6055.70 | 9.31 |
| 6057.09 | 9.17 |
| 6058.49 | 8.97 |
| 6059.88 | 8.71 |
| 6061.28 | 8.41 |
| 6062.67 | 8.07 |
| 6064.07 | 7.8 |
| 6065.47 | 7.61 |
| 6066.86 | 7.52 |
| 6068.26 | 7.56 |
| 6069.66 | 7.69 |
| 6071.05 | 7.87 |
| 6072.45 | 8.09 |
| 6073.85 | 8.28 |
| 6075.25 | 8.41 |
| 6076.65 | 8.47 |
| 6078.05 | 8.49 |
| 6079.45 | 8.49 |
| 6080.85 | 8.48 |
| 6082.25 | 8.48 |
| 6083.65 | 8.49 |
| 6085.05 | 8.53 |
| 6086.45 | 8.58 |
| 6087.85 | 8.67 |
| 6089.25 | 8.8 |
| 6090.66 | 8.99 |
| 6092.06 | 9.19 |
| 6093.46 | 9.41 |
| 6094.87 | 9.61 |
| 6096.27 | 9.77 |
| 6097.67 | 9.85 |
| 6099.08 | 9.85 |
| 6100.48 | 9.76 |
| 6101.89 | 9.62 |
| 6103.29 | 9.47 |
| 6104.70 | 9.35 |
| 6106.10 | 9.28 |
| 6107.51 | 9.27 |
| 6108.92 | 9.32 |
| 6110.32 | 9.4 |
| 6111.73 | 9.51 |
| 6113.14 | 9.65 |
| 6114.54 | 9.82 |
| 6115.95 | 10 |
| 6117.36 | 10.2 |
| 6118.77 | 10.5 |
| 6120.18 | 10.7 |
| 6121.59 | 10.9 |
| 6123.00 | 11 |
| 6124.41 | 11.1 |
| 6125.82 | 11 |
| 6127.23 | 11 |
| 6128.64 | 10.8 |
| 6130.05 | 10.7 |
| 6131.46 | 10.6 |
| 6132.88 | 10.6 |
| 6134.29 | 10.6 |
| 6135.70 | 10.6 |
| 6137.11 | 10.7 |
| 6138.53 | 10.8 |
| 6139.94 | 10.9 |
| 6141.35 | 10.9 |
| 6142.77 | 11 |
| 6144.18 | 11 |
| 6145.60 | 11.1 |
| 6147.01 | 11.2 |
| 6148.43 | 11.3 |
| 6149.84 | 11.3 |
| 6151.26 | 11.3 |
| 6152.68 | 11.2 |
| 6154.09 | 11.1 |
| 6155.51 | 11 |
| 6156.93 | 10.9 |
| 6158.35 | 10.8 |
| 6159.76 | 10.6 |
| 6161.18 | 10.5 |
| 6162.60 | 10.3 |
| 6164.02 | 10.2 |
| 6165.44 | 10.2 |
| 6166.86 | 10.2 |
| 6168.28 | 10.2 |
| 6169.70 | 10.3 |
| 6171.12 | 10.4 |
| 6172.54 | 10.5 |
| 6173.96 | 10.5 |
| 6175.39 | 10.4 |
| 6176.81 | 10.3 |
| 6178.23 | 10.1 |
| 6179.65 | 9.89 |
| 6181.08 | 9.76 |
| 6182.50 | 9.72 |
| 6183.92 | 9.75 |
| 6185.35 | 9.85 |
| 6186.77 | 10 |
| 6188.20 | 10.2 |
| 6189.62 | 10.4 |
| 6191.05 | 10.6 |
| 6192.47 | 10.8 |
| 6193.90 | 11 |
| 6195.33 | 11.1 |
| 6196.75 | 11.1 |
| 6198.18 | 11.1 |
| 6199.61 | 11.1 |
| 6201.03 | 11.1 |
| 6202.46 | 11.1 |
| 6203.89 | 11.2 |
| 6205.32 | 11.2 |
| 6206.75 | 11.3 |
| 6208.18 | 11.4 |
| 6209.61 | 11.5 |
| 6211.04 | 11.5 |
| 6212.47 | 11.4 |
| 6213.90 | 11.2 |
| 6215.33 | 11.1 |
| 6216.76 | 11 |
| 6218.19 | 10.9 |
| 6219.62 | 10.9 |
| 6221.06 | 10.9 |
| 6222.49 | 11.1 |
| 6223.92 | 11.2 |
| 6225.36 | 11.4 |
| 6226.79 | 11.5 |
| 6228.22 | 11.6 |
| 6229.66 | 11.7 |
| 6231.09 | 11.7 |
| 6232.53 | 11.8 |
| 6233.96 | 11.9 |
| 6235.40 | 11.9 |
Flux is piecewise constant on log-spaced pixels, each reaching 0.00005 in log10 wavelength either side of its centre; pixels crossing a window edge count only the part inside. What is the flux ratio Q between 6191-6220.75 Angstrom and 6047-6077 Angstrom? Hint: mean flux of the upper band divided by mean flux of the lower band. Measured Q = 1.30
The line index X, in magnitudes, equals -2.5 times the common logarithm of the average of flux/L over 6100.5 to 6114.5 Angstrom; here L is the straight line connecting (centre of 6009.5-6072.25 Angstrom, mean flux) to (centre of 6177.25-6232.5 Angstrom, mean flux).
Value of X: 0.053 mag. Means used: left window 9.27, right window 10.9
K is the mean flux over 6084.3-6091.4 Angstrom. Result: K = 8.72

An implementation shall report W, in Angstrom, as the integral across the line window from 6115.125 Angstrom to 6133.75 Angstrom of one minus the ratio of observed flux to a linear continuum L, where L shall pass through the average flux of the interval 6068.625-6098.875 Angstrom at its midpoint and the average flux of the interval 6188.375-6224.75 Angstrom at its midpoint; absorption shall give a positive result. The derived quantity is -2.4 Angstrom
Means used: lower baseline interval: 8.7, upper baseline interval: 11.1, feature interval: 10.7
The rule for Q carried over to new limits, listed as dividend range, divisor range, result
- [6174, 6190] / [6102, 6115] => 1.06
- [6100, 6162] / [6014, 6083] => 1.16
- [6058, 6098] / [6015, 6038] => 0.87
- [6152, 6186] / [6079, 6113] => 1.13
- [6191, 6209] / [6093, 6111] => 1.16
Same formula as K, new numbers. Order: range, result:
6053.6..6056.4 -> 9.35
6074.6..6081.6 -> 8.47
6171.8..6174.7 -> 10.5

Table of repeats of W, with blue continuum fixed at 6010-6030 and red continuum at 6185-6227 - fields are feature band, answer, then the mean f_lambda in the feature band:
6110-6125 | 0.31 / 10.3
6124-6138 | -0.26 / 10.8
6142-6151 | -0.42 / 11.2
